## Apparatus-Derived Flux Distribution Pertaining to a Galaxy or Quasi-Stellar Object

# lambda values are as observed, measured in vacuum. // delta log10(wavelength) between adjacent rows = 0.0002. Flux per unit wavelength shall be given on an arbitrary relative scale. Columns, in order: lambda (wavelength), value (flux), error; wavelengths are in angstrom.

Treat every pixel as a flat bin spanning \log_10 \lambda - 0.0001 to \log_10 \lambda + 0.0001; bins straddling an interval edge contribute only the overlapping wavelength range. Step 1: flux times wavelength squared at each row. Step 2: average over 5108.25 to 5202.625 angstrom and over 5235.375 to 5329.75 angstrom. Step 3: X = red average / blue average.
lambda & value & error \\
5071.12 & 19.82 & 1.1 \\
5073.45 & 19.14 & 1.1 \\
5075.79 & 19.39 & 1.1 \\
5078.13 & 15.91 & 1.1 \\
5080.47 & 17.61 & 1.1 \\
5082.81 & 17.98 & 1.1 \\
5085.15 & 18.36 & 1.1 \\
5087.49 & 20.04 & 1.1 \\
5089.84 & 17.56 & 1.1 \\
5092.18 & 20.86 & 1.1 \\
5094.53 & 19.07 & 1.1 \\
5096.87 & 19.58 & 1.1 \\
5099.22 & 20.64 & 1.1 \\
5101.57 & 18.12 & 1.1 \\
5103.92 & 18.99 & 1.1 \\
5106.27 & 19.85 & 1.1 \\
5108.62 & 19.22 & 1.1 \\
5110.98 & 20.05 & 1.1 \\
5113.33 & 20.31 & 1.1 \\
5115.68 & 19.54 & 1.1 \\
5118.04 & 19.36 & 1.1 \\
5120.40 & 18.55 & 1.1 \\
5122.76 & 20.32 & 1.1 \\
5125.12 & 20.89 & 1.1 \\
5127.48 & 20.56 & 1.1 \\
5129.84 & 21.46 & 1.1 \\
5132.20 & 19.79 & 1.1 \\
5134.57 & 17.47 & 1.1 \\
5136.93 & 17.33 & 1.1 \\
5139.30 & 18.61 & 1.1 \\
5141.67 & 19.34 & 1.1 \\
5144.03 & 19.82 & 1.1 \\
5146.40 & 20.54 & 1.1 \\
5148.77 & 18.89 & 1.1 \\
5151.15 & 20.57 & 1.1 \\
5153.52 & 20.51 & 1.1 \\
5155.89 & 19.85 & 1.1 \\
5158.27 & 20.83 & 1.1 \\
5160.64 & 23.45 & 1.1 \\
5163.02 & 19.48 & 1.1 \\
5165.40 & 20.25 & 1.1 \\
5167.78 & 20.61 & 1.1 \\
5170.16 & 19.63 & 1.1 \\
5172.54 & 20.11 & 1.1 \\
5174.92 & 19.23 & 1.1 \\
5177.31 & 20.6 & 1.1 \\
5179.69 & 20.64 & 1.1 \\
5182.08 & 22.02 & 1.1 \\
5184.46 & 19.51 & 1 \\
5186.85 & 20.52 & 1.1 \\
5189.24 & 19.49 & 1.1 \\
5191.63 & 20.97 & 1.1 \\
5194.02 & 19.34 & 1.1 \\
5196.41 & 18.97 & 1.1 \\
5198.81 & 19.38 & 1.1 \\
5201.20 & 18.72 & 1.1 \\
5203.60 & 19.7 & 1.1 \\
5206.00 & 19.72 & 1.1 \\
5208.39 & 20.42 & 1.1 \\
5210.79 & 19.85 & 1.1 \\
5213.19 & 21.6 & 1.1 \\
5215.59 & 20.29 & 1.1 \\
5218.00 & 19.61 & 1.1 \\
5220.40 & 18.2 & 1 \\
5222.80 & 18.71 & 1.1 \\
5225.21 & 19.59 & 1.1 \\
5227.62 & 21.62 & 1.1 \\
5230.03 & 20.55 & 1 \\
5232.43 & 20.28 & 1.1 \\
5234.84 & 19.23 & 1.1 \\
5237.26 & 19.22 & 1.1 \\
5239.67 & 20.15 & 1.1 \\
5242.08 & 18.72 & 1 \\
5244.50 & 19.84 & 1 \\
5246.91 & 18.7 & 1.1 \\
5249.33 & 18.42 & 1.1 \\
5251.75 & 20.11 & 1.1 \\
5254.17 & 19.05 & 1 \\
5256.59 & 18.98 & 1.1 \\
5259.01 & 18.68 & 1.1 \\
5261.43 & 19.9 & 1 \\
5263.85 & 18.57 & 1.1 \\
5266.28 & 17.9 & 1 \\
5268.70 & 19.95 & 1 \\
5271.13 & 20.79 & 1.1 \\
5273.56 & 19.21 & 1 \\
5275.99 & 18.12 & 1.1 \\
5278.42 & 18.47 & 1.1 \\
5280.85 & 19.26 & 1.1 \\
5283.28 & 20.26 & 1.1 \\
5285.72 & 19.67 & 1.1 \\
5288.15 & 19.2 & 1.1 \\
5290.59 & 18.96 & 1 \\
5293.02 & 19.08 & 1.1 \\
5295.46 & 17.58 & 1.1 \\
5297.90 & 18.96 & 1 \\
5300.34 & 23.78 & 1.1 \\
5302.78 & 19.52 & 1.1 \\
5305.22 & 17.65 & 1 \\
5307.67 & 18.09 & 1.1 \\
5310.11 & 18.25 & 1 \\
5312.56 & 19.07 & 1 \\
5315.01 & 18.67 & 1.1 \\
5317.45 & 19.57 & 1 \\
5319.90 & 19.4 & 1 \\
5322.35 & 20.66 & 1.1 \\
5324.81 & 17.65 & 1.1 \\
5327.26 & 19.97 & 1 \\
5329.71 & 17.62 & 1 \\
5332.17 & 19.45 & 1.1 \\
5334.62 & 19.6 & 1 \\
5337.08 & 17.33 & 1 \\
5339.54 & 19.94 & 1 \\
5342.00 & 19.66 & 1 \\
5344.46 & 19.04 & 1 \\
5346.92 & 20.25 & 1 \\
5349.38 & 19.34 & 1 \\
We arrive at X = 1.01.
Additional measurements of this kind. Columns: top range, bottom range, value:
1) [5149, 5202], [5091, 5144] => 1.06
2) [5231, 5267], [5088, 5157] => 1.03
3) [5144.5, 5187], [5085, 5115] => 1.07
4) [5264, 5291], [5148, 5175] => 0.99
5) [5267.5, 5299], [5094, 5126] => 1.05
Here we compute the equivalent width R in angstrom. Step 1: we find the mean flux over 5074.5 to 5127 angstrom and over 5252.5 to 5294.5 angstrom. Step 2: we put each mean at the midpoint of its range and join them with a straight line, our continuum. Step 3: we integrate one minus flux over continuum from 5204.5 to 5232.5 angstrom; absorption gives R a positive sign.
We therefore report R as -1.2 angstrom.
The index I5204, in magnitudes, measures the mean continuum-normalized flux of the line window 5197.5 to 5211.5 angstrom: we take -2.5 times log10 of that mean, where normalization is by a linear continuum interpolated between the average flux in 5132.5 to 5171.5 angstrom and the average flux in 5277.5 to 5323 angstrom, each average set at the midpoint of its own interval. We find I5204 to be 0.00 mag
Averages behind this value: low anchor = 19.8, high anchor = 19.3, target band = 19.6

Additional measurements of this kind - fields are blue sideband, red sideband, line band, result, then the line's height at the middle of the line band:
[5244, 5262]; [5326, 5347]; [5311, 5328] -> -0.005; 19.2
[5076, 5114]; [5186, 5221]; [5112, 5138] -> -0.022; 19.2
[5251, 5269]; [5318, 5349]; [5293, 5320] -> 0.003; 19.2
